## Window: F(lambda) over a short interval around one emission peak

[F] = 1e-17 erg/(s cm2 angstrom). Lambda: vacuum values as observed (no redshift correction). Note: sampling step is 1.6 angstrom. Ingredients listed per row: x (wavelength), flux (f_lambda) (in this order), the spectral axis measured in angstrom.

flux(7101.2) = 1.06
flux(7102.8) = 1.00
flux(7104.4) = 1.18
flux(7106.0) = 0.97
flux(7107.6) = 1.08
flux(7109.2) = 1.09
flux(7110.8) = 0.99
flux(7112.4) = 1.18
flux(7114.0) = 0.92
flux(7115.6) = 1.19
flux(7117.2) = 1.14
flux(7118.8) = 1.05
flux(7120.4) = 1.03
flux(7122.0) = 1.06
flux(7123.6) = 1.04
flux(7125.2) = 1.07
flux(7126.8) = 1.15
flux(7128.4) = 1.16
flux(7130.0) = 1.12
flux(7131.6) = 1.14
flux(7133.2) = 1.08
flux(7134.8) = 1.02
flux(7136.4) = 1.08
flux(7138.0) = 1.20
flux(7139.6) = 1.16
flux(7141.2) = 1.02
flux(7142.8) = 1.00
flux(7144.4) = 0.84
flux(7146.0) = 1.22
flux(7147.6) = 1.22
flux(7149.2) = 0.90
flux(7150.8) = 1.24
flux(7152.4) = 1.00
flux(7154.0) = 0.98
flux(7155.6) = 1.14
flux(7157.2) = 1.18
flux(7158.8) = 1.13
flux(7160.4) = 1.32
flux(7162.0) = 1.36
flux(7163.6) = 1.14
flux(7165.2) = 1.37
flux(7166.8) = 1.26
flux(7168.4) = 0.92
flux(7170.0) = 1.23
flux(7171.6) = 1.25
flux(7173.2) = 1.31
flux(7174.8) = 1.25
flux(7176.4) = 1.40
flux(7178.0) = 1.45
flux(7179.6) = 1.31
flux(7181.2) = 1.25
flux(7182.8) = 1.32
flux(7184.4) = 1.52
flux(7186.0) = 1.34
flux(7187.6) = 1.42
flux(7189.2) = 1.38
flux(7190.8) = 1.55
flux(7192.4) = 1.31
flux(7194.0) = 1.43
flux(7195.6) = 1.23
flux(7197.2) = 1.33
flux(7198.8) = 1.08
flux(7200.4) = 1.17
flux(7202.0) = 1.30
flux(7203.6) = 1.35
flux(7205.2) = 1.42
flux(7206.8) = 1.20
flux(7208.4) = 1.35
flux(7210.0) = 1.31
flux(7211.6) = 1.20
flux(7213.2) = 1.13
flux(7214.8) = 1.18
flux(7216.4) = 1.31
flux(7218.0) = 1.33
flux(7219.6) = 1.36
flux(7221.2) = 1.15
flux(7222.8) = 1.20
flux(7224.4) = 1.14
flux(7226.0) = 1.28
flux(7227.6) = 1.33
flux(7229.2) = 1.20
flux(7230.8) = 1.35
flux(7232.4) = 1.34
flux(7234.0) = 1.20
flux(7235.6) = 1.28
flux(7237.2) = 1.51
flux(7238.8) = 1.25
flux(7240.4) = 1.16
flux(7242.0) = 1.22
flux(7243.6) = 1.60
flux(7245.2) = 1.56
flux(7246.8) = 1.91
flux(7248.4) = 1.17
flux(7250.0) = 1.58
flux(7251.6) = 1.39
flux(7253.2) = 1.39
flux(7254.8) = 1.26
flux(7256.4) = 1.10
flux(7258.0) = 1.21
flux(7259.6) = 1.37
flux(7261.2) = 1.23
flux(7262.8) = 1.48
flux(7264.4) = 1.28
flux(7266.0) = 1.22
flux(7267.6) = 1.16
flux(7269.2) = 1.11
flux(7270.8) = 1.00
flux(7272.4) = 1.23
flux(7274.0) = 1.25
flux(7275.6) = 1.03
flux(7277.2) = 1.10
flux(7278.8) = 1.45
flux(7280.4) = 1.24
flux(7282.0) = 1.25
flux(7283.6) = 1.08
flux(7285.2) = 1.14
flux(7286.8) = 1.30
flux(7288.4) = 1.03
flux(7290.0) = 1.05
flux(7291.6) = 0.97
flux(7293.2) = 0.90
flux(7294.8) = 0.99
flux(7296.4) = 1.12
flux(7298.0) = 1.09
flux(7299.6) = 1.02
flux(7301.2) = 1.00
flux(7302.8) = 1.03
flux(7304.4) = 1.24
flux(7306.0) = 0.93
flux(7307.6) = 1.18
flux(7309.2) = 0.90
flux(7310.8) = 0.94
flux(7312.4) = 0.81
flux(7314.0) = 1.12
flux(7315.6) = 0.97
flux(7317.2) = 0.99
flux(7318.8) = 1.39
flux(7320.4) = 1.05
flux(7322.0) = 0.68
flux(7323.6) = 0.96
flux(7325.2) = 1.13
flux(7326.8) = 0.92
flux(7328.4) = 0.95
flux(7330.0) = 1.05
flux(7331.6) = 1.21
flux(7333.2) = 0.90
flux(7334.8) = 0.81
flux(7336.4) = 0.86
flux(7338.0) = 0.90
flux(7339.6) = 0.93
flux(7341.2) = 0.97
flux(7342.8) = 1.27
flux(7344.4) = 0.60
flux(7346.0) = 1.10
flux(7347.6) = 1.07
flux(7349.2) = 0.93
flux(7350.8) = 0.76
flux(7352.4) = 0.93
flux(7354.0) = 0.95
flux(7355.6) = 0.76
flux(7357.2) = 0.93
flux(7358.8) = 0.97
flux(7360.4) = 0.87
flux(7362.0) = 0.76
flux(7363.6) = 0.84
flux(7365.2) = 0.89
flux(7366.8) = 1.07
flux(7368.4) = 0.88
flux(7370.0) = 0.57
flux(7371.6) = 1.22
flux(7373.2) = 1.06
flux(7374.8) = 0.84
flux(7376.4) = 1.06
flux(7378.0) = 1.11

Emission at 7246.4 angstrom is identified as C III] 1909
